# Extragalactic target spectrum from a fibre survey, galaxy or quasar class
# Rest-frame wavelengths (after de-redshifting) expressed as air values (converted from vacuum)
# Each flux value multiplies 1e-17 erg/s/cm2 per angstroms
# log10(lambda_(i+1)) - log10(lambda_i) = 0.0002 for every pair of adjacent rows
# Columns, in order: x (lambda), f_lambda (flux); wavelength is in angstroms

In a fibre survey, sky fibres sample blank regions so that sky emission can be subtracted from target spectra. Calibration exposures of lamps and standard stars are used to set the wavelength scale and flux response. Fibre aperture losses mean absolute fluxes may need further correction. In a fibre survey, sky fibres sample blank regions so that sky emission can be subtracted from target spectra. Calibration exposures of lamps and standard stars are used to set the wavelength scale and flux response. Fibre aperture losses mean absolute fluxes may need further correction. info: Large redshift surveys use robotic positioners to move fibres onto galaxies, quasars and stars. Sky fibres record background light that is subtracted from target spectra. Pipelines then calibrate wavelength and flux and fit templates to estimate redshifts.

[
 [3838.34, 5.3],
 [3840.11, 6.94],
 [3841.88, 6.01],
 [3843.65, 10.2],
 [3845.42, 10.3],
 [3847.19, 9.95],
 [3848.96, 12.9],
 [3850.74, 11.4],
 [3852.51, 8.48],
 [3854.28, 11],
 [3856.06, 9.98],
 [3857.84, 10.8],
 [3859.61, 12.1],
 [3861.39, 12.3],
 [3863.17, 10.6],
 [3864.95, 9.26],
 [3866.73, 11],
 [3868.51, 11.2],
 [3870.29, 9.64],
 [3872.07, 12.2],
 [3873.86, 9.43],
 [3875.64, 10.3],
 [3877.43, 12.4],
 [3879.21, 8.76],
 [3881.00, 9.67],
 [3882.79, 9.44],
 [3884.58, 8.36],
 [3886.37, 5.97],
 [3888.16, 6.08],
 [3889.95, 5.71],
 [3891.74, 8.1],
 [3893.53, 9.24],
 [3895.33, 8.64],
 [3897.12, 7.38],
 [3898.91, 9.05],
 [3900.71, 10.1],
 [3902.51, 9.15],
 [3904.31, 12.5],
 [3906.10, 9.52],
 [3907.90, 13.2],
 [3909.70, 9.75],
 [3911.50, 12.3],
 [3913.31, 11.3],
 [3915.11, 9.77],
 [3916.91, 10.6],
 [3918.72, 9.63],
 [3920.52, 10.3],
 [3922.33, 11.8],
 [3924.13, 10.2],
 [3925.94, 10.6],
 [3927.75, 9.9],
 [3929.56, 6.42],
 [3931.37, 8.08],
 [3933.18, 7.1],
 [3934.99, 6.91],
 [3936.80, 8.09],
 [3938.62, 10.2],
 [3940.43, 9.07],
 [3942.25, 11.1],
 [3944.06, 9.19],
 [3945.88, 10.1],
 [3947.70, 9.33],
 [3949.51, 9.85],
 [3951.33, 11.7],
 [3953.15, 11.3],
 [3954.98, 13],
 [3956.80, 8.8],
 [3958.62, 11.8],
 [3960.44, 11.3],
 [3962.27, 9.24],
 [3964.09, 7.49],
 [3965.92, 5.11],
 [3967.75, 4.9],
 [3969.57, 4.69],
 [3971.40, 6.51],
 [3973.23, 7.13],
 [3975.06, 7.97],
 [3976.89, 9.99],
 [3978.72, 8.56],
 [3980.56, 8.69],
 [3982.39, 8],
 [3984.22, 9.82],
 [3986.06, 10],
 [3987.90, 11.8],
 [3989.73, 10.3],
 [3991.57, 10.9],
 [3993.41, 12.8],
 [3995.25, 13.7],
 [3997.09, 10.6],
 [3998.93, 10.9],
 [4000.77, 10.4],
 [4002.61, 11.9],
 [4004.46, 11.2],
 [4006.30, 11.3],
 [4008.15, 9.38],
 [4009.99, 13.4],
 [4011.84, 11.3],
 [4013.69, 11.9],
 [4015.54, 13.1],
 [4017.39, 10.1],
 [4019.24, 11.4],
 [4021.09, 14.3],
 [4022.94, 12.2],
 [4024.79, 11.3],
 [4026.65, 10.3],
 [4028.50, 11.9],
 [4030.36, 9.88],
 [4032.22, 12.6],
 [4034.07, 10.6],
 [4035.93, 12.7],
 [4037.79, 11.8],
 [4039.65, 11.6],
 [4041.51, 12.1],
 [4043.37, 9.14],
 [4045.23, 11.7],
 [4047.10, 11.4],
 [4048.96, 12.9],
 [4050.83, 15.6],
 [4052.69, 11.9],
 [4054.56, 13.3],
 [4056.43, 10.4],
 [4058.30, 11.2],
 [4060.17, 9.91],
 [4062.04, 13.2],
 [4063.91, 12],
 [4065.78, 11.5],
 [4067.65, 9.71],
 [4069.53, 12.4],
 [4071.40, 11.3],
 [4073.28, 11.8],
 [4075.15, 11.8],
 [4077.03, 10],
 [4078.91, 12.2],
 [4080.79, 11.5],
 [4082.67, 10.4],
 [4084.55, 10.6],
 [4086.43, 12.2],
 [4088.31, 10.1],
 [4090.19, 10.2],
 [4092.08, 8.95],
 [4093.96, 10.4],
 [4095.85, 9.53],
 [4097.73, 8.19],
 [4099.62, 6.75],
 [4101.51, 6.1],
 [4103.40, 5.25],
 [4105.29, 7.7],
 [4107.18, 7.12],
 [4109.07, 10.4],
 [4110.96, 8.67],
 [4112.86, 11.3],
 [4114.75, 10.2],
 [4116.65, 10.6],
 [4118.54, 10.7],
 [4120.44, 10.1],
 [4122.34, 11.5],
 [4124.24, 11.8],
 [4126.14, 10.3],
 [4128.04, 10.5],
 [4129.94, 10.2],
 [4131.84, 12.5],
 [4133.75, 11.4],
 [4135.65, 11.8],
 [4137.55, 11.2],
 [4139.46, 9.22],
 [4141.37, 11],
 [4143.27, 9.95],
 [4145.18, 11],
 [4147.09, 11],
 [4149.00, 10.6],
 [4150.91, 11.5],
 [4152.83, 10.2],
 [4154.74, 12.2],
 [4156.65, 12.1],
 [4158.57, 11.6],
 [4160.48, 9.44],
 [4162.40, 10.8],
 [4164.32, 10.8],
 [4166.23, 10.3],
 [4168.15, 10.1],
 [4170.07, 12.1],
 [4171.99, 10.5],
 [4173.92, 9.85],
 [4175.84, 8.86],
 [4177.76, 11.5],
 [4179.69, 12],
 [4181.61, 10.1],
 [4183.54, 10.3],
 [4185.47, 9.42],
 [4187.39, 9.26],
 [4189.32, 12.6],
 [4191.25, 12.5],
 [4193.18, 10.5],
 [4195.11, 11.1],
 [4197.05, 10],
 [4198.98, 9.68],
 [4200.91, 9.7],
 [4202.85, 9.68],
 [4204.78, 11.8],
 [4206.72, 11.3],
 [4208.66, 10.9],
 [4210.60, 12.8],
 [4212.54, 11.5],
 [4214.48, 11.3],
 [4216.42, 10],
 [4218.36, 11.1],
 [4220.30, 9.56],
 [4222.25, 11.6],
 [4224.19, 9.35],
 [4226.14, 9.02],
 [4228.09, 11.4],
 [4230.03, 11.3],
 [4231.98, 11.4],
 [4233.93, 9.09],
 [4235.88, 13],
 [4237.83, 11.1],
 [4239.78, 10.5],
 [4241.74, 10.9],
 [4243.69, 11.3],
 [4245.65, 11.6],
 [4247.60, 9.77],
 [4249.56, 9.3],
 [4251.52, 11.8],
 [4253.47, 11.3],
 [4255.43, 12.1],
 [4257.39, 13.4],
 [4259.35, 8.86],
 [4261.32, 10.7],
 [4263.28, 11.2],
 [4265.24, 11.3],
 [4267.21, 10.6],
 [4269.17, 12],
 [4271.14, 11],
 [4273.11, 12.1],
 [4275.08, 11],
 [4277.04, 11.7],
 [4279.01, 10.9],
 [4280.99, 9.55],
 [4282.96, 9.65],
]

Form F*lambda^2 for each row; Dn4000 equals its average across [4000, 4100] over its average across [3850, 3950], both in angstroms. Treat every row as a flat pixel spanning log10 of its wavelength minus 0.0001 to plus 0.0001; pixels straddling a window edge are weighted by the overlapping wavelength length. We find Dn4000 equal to 1.25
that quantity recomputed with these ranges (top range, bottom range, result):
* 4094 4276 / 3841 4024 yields 1.21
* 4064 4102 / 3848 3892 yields 1.17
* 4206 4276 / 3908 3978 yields 1.37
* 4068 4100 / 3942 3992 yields 1.21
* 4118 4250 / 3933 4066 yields 1.12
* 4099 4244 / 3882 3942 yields 1.29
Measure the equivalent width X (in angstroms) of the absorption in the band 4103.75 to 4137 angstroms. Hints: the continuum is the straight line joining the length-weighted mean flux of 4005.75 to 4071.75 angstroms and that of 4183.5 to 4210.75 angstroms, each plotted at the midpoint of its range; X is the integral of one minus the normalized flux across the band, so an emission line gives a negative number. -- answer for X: 2.6 angstroms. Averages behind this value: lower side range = 11.7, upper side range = 10.7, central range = 10.3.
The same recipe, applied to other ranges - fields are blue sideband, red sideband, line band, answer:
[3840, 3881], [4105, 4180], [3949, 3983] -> 5.6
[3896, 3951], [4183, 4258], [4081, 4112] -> 4.3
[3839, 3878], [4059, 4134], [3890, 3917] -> 1.1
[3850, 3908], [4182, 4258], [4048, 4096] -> -4.7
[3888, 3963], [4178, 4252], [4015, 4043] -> -4.3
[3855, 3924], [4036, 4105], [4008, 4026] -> -2.4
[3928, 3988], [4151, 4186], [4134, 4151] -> -0.5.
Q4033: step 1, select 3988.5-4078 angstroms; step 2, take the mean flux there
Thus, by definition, 11.6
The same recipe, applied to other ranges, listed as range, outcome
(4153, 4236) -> 10.7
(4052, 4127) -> 10.3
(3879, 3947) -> 9.3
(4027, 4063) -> 11.8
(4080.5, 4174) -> 10.2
